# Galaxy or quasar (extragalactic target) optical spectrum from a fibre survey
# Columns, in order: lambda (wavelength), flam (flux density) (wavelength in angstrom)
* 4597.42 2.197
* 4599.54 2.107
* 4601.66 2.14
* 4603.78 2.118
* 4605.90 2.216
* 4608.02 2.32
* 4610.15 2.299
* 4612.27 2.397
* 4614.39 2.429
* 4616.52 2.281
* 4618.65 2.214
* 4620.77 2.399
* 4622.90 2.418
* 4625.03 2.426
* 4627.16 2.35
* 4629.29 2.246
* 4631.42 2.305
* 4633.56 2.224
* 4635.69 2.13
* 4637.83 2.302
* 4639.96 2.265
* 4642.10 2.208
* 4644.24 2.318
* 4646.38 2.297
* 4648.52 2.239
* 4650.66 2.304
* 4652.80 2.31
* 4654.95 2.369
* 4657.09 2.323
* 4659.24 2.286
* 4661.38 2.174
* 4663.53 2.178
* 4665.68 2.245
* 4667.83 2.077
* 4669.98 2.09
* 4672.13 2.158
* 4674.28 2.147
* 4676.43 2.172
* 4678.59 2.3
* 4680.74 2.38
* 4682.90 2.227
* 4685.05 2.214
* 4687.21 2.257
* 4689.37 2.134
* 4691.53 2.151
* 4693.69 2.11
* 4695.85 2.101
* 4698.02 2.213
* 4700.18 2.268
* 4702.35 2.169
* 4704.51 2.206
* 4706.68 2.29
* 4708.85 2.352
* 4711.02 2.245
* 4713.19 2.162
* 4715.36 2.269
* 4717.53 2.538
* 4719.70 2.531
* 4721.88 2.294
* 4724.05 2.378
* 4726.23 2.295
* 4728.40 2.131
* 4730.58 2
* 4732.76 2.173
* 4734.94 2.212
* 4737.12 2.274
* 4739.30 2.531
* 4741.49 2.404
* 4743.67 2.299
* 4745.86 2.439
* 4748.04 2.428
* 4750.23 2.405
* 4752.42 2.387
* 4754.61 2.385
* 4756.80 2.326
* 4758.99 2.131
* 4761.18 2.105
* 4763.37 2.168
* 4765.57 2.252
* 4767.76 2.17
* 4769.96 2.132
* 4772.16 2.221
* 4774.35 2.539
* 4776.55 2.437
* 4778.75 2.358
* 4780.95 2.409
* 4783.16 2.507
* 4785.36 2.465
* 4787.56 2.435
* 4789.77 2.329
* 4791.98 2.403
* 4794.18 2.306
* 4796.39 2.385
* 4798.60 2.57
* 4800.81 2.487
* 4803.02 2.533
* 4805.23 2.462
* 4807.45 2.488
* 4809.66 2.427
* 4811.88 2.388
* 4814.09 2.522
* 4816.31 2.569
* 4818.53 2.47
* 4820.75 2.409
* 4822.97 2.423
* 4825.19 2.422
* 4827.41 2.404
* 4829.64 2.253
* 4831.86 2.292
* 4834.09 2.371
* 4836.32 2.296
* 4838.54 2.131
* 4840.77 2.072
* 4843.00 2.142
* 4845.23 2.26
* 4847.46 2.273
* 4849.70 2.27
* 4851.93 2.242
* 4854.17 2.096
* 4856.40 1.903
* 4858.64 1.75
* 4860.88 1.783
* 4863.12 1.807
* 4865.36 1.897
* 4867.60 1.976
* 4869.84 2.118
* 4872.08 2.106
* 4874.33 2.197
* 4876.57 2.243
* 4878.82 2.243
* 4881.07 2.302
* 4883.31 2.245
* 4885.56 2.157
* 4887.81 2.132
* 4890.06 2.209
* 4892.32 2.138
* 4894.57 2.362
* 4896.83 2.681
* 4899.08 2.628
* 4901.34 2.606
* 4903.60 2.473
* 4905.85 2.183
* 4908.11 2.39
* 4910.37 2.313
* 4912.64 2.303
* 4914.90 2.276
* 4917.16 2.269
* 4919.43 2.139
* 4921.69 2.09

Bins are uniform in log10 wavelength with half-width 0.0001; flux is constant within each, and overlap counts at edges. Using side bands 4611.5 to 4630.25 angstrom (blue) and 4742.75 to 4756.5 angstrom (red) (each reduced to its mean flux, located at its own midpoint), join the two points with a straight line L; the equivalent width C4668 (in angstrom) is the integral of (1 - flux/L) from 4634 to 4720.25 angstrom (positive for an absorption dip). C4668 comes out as 4.6 angstrom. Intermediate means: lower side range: 2.35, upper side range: 2.39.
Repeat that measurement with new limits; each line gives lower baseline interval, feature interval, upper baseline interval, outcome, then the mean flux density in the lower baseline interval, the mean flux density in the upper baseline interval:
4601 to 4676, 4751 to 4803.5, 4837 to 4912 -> -3.0 angstrom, 2.26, 2.19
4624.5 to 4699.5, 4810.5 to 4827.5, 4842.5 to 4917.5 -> -1.8 angstrom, 2.23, 2.21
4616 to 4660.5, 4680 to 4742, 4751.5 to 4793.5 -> 1.5 angstrom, 2.3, 2.32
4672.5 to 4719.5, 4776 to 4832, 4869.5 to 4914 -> -3.8 angstrom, 2.24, 2.3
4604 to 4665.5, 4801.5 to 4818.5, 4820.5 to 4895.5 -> -2.2 angstrom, 2.29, 2.17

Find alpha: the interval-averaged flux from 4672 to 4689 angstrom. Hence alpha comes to 2.23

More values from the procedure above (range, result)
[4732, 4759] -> 2.35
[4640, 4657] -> 2.29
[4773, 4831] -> 2.44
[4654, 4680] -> 2.21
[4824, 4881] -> 2.14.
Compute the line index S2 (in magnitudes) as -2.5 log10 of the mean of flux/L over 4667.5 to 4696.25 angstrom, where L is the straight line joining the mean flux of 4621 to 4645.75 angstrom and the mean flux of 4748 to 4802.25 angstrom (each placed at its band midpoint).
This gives 0.06 mag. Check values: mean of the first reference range 2.29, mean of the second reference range 2.35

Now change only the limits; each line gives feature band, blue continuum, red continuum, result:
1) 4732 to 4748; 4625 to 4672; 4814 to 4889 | -0.056 mag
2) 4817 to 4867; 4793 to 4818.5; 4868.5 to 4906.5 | 0.101 mag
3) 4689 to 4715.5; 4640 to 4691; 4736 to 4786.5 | 0.034 mag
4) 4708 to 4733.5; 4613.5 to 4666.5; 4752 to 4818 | 0.027 mag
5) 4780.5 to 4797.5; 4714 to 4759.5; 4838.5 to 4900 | -0.068 mag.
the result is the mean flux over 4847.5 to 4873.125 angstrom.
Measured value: 2.01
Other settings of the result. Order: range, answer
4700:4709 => 2.25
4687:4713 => 2.2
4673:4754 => 2.27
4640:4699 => 2.22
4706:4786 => 2.31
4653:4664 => 2.27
